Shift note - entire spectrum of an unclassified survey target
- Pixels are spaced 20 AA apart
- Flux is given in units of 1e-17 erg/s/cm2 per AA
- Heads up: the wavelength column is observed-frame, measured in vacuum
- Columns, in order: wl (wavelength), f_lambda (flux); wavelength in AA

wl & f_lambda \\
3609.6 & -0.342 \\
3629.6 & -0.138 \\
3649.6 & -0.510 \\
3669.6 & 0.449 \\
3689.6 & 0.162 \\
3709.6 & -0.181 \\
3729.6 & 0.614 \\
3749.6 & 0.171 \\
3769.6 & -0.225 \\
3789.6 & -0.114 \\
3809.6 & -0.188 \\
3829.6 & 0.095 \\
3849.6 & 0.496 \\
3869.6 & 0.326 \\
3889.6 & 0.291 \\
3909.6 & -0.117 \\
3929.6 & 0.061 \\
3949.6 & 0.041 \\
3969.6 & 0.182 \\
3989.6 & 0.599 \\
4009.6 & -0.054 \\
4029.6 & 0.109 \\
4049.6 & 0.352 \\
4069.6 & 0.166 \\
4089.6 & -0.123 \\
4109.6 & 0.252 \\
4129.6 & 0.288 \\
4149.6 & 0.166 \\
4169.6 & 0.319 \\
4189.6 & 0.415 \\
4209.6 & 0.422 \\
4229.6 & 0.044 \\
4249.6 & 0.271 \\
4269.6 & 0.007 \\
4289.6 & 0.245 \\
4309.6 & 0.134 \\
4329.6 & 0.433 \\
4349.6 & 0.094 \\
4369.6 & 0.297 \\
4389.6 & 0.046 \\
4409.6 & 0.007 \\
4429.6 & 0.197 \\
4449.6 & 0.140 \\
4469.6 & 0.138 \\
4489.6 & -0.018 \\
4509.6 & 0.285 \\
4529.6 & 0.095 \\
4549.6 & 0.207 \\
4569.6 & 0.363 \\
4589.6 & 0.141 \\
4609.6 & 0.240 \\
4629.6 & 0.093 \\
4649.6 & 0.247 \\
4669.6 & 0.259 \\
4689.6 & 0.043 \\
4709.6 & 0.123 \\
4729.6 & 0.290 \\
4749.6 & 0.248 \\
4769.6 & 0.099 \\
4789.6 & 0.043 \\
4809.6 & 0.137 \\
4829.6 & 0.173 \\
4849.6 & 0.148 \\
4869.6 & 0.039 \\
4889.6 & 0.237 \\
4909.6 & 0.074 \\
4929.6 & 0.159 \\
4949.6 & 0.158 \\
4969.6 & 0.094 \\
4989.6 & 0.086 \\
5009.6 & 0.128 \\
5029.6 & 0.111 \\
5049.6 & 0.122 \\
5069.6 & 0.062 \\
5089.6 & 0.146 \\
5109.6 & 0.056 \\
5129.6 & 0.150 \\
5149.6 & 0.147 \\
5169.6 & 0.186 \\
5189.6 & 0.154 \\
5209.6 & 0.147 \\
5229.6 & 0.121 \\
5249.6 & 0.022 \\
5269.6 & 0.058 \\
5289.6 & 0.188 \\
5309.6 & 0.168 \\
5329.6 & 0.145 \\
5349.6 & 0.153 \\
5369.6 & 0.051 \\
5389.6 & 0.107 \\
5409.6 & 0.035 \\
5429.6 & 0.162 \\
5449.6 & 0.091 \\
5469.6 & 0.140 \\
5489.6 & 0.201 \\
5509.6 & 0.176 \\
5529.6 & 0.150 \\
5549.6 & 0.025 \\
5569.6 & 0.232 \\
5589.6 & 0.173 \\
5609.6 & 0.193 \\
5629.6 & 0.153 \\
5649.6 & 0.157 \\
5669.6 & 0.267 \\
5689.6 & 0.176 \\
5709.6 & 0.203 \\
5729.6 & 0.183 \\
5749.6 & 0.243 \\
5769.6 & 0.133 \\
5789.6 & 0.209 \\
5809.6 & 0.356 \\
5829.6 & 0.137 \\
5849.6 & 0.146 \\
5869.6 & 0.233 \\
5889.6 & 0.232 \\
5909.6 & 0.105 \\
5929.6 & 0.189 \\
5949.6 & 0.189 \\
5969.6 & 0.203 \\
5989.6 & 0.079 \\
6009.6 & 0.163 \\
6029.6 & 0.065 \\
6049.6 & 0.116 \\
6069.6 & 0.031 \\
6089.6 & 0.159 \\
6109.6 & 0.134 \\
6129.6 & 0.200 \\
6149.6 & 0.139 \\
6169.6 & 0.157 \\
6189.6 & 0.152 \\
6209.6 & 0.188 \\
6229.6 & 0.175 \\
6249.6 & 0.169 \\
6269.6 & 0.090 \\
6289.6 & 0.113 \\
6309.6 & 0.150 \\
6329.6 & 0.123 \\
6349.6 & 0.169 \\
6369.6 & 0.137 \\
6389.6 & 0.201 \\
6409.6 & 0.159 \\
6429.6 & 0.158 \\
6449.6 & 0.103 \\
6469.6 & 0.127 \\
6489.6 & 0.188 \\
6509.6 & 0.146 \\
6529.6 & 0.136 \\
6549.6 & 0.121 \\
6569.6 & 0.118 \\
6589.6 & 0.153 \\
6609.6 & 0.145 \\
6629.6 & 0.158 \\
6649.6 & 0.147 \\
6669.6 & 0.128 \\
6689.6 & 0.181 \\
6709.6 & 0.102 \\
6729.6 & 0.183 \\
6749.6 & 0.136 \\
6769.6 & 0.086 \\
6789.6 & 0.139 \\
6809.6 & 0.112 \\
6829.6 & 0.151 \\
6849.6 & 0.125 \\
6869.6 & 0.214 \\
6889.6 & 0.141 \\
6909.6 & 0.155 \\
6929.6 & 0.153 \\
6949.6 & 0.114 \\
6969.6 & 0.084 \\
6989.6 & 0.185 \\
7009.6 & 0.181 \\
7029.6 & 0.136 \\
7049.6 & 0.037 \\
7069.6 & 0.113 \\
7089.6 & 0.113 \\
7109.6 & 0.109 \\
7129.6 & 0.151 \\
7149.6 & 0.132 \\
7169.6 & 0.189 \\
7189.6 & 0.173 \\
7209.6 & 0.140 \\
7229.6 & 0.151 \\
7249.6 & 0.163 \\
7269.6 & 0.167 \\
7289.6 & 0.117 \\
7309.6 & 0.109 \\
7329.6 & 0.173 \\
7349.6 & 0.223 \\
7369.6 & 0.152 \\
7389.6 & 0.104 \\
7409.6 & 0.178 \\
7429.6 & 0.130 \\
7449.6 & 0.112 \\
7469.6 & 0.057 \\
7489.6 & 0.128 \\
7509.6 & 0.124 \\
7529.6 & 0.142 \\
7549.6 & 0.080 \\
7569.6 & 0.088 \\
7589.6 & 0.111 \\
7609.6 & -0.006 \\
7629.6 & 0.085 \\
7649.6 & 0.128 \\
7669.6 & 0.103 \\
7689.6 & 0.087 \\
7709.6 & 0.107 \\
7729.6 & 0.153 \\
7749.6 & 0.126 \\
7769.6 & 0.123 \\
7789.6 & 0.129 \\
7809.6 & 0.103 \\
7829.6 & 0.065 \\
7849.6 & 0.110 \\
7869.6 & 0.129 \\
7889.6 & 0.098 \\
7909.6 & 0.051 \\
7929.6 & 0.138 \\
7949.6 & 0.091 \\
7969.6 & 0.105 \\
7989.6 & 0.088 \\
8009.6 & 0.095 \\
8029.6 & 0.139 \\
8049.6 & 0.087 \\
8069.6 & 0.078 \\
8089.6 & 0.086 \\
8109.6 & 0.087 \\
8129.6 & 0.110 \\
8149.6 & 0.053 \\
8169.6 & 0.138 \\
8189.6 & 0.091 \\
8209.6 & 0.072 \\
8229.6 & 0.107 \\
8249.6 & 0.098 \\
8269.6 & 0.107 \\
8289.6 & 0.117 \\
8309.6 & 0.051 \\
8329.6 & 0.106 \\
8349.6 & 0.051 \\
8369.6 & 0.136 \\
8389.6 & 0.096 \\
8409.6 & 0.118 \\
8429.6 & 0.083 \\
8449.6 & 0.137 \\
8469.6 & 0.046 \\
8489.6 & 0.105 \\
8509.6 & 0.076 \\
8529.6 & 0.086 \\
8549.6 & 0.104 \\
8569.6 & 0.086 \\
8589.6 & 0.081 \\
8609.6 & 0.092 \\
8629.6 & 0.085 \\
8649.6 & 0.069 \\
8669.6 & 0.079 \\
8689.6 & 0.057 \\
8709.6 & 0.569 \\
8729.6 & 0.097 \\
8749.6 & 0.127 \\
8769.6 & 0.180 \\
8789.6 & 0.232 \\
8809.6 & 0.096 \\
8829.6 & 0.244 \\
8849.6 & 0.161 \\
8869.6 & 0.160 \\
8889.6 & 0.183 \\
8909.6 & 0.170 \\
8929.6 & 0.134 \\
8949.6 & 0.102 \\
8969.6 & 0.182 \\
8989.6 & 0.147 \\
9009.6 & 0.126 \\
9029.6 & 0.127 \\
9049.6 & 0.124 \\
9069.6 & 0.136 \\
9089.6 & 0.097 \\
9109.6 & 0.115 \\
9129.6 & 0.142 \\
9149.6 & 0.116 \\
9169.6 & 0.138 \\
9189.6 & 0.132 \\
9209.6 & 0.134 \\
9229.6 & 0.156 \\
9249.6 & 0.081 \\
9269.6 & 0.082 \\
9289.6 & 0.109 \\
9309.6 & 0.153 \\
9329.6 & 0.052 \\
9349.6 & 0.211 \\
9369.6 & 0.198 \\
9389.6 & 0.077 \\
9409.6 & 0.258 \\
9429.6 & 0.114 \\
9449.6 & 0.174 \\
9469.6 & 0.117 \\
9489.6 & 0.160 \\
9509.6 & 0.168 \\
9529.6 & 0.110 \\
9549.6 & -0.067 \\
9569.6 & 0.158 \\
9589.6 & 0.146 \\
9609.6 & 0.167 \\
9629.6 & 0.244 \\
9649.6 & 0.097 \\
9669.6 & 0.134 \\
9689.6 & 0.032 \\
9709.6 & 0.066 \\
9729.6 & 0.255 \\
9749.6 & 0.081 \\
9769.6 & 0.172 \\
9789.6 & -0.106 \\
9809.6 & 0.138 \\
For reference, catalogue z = 1.34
